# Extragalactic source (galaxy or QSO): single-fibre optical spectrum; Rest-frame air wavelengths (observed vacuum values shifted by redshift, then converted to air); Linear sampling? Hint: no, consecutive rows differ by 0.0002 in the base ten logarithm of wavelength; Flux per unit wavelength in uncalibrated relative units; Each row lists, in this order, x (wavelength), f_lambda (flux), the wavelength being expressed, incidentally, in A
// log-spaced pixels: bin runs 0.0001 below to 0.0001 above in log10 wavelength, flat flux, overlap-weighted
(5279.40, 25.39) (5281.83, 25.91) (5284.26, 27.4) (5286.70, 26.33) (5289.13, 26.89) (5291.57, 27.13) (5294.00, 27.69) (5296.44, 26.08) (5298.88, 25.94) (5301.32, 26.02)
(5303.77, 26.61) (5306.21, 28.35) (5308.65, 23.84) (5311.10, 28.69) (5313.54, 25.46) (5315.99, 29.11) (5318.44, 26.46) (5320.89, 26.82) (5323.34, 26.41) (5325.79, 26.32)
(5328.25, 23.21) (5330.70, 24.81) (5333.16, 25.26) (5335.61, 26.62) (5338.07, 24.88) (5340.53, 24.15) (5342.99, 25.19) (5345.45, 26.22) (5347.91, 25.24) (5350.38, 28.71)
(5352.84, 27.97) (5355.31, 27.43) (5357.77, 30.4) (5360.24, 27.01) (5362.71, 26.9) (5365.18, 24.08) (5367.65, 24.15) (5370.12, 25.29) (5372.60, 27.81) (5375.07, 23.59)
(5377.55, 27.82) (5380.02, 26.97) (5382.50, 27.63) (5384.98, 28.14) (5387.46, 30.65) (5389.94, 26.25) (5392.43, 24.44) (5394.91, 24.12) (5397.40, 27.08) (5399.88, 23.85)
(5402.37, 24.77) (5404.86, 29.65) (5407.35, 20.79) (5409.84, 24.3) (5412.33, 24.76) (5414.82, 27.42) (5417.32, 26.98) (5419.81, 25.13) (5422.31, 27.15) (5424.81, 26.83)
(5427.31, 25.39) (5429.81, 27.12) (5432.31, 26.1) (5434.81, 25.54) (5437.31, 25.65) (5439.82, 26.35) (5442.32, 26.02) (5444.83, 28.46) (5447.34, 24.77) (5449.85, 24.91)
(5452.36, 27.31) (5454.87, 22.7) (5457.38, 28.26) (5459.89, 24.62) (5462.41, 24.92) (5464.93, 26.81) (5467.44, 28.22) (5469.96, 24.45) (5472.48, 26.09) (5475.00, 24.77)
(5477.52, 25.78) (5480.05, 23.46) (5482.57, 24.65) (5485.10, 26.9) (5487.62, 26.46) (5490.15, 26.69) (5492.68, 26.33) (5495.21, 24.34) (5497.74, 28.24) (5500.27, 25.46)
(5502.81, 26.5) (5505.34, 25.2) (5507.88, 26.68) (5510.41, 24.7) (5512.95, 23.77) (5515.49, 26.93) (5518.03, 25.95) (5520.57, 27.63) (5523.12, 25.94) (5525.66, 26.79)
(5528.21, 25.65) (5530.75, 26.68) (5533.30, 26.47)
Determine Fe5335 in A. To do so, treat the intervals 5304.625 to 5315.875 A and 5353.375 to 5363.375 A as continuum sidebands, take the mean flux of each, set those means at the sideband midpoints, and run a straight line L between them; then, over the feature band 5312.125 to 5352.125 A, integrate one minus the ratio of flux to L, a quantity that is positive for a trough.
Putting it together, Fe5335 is 2.0 A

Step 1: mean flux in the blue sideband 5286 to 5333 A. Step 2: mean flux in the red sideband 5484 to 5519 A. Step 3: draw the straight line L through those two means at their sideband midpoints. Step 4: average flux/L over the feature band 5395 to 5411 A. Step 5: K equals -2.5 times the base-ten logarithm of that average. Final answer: 0.05 mag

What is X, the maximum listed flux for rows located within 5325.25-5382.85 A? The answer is 30.4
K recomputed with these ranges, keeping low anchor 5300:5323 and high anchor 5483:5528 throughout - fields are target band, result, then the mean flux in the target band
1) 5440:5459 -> 0.01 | 26.1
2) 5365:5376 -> 0.06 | 25.1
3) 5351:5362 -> -0.06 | 28.2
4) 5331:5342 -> 0.06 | 25.2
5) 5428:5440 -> 0.01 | 26.1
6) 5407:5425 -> 0.04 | 25.6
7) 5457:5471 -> 0.01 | 26.1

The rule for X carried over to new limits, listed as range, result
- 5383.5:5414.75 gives 30.65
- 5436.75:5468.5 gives 28.46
